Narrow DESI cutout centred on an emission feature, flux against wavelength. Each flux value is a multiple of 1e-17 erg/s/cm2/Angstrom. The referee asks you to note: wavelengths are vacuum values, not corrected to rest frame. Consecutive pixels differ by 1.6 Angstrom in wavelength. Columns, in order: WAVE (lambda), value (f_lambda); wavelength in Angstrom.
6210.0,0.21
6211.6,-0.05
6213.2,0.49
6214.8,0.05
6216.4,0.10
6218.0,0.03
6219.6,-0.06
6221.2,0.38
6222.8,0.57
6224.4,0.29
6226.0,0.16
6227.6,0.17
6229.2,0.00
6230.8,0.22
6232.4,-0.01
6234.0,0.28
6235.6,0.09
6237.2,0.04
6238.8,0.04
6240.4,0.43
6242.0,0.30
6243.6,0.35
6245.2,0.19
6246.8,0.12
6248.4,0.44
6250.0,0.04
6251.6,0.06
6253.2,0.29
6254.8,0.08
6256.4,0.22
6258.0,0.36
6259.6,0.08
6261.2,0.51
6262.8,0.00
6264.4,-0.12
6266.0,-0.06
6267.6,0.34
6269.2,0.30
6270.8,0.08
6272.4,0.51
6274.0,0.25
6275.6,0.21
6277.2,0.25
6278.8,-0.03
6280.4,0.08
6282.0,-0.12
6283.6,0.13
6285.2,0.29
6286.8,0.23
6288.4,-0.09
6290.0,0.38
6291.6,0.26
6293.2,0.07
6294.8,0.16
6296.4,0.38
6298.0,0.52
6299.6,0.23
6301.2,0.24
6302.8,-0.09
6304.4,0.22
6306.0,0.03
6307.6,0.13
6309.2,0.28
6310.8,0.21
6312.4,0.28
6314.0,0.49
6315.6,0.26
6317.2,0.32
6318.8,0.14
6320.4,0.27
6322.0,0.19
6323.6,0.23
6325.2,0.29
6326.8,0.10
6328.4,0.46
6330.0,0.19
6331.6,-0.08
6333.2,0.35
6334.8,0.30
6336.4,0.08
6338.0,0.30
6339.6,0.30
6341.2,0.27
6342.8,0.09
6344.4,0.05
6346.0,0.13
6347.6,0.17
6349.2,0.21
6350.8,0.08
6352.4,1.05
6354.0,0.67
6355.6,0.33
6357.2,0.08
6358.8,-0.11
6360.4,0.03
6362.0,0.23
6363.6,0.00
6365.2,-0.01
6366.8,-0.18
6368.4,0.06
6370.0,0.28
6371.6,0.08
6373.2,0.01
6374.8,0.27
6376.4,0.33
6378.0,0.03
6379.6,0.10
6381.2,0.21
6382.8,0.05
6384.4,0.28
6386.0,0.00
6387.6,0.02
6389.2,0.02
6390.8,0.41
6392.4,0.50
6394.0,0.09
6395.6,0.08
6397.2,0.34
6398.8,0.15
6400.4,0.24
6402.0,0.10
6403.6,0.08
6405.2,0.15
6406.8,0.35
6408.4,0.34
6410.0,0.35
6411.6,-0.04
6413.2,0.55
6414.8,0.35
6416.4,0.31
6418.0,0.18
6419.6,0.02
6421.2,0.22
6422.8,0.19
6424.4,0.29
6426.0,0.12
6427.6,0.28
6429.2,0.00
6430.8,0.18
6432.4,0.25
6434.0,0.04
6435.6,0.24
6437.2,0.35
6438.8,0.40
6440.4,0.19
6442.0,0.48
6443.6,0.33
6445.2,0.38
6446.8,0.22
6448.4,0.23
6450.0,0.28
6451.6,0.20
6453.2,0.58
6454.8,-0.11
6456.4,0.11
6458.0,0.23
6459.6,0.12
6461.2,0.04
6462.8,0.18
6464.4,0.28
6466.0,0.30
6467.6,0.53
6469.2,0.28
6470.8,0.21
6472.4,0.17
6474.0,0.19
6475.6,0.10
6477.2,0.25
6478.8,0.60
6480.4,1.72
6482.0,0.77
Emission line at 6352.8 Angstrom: H-beta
